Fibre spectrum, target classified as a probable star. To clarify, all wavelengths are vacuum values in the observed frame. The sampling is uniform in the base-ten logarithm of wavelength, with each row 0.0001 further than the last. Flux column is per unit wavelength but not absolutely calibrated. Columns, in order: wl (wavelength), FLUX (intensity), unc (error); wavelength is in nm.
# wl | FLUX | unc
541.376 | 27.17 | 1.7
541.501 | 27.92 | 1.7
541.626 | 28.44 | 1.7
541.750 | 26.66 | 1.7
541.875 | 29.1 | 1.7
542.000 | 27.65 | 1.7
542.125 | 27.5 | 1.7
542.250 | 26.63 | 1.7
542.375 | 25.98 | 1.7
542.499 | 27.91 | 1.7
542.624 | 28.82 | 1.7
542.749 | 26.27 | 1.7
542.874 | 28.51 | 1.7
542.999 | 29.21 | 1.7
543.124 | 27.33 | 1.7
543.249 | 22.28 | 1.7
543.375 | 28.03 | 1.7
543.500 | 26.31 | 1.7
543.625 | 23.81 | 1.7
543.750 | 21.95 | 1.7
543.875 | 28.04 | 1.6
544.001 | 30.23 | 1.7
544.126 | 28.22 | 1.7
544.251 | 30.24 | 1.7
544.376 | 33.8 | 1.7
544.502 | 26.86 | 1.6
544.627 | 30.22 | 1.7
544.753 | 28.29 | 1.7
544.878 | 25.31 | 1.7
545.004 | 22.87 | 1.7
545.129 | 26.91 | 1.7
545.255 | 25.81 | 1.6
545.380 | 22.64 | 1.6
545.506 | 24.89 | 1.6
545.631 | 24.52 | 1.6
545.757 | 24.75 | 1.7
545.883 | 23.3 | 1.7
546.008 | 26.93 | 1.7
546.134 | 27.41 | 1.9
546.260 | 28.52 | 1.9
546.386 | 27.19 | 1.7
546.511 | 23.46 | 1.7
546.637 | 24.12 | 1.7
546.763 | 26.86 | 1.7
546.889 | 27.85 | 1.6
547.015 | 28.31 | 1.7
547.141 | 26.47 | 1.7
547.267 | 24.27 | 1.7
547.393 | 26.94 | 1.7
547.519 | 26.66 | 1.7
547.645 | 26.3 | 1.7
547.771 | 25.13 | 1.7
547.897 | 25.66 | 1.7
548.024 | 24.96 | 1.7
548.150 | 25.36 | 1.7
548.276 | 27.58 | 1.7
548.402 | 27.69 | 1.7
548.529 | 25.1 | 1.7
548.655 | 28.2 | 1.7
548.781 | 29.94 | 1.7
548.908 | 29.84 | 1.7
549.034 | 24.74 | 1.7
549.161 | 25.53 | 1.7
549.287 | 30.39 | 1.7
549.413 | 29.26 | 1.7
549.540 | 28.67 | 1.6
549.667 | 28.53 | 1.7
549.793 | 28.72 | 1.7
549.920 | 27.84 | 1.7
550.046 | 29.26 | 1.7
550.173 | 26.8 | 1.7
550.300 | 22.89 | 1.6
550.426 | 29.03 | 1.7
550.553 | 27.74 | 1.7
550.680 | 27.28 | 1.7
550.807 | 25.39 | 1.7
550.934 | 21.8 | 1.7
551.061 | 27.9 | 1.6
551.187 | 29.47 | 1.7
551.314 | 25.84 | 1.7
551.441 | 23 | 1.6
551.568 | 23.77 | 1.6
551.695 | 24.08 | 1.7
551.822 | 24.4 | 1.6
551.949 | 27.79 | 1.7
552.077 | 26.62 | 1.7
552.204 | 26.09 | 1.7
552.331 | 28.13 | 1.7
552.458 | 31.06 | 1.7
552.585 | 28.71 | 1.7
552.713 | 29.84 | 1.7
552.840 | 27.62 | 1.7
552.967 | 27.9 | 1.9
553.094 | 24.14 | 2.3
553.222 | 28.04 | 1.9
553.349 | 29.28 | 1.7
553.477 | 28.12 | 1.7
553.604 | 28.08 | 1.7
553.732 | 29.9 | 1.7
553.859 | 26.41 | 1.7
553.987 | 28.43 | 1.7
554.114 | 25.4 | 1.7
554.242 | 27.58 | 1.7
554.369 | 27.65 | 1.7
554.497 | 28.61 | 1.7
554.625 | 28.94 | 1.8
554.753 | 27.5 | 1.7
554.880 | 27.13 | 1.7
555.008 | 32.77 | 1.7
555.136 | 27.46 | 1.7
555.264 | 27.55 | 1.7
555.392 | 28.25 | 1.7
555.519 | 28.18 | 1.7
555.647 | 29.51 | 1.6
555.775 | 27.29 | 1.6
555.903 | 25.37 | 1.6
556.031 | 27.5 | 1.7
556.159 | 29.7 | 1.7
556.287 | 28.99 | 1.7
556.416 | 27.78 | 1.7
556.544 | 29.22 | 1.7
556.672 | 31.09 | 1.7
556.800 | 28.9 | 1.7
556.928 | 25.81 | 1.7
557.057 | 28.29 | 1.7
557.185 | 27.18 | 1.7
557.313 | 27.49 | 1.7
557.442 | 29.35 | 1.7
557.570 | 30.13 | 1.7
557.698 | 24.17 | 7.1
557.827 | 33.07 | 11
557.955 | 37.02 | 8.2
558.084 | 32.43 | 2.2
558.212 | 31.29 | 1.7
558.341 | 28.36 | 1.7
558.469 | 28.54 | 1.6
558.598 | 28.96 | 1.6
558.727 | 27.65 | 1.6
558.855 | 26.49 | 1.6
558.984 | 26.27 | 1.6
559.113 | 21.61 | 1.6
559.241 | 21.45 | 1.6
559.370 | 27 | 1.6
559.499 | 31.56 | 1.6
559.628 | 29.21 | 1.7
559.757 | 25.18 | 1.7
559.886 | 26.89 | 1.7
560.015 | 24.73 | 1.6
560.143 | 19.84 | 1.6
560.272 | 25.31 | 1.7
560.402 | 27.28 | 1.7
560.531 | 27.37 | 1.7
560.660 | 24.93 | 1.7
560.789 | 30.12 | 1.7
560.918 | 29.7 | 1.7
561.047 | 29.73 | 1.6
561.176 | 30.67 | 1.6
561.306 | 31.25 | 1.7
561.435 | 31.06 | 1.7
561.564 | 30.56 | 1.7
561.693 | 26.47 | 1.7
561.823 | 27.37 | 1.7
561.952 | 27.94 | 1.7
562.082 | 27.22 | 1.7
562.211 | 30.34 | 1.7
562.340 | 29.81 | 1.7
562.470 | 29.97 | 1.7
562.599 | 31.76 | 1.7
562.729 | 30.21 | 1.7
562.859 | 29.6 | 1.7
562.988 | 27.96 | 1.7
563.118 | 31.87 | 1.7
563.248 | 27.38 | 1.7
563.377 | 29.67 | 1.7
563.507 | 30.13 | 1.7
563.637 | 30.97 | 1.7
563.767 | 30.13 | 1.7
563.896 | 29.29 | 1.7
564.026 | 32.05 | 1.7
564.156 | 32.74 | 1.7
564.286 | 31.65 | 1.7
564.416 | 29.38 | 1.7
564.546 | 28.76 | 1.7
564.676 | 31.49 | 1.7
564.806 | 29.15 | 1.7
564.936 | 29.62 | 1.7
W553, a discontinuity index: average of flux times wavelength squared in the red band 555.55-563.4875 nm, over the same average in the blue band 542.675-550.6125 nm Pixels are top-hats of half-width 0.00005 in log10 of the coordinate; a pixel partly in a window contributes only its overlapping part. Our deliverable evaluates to 1.11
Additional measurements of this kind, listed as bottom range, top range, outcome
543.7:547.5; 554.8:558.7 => 1.13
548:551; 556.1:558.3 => 1.11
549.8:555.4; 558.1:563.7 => 1.06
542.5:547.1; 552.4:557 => 1.10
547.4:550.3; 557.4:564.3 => 1.10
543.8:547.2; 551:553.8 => 1.04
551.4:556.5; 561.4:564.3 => 1.11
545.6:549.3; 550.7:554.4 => 1.04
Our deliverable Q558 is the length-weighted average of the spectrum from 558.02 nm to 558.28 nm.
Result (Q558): 31.8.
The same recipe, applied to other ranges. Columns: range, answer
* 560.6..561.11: 28.7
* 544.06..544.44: 30.8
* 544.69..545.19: 25.8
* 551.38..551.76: 23.6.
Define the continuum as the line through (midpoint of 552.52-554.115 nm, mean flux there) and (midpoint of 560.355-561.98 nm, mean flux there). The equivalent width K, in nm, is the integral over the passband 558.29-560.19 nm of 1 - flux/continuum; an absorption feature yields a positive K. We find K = 0.15 nm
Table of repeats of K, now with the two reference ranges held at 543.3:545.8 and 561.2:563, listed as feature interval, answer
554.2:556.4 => 0.01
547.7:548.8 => 0.03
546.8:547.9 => 0.03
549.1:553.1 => 0.09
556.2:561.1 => 0.17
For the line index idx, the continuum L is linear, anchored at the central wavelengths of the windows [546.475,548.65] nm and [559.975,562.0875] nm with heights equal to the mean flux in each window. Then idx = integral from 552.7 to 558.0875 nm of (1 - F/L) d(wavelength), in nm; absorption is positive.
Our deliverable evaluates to -0.27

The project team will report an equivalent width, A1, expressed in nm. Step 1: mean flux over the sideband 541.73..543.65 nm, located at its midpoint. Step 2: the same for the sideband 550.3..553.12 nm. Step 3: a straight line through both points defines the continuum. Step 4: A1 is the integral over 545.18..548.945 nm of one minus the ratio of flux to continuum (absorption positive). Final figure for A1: 0.09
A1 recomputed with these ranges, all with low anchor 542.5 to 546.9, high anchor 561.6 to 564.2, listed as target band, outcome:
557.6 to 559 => -0.04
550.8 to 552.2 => 0.11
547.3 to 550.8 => 0.02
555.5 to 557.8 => 0.03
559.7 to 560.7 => 0.14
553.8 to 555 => 0.02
